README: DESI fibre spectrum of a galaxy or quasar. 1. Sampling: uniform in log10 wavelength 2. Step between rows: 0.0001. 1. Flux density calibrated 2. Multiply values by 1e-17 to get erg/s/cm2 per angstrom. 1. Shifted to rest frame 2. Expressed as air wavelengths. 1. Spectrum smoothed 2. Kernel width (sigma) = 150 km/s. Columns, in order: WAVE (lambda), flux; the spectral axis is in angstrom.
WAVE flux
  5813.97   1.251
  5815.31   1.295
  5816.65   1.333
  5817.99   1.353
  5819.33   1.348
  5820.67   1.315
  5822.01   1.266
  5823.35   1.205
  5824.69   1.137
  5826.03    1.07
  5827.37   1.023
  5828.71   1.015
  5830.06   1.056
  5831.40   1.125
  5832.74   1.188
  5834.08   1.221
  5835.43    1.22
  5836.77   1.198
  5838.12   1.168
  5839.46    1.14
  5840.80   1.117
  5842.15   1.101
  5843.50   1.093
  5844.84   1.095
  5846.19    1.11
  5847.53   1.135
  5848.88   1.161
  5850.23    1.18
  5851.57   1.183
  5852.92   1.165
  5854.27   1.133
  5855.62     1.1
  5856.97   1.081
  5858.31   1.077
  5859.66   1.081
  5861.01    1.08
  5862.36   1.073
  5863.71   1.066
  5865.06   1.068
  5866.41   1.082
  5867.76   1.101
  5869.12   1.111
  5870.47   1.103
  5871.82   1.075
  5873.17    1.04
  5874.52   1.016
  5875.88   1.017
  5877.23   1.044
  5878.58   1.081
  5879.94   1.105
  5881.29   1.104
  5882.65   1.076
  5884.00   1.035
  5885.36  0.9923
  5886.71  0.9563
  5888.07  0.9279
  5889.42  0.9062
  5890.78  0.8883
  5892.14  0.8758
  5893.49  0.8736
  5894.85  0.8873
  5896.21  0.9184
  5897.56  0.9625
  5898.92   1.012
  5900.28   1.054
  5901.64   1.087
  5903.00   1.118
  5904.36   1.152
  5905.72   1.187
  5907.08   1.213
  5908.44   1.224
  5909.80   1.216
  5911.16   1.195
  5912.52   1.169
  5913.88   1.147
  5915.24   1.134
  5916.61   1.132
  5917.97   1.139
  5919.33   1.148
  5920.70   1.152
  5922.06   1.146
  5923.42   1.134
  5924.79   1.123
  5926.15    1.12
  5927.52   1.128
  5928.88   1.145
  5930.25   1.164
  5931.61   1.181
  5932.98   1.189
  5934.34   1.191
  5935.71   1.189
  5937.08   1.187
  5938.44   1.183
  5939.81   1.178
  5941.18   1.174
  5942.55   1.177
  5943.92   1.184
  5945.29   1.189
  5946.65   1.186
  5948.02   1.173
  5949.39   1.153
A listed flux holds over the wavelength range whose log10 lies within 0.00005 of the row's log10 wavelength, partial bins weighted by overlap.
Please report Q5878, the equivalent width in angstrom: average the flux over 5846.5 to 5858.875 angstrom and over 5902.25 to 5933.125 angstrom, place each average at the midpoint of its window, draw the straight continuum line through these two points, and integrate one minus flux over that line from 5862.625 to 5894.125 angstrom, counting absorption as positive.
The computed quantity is 3.30 angstrom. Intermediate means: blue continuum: 1.14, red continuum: 1.16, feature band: 1.02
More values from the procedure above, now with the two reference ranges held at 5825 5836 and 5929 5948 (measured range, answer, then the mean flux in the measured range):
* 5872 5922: 4.1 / 1.06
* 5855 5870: 0.7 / 1.08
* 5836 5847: -0.1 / 1.13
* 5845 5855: -0.2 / 1.15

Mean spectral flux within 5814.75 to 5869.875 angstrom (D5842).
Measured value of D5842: 1.15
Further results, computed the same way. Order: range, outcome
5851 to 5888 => 1.07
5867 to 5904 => 1.01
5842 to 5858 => 1.13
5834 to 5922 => 1.09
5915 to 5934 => 1.15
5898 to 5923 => 1.14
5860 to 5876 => 1.07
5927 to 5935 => 1.17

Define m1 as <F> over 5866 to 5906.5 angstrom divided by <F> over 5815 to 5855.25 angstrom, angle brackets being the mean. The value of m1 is 0.88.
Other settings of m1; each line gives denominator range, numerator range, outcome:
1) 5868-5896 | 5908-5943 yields 1.16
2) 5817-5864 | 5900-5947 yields 1.01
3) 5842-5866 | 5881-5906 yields 0.90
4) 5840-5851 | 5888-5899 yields 0.81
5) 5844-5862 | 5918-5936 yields 1.03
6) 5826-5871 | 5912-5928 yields 1.02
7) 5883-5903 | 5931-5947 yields 1.23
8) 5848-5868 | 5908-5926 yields 1.04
